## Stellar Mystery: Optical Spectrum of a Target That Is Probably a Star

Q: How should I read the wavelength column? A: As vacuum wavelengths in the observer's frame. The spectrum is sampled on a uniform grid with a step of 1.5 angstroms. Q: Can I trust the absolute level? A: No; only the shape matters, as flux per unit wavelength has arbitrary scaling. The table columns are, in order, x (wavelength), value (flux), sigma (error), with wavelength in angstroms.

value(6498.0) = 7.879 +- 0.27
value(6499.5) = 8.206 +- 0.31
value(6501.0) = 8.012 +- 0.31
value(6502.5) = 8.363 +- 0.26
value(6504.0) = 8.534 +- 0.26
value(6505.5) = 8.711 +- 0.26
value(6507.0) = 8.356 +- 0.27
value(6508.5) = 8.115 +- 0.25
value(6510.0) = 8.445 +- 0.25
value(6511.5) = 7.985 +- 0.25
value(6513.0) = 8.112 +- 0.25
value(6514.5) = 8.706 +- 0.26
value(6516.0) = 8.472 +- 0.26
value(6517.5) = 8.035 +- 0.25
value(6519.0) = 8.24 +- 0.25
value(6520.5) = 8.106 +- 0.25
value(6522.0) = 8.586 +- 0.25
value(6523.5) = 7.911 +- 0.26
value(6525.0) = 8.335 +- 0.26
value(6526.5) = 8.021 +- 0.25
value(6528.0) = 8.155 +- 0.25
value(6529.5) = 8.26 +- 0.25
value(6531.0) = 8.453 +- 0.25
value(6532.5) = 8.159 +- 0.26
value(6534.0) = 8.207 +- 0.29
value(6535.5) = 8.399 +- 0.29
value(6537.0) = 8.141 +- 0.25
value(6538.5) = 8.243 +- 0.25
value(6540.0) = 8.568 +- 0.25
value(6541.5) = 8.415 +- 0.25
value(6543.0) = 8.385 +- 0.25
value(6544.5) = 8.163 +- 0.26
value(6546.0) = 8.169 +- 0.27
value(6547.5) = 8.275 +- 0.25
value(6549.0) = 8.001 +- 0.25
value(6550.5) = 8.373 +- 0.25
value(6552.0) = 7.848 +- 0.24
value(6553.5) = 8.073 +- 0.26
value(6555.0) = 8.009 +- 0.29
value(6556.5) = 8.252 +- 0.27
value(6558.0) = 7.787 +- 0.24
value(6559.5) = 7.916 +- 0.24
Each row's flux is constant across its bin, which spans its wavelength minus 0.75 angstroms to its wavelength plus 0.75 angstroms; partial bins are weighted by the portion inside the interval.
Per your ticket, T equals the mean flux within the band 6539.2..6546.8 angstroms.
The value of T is 8.34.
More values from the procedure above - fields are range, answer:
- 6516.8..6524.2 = 8.18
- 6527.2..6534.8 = 8.25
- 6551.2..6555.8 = 7.98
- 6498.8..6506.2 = 8.36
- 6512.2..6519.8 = 8.31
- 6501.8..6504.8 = 8.45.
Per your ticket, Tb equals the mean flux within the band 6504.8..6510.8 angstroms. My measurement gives 8.4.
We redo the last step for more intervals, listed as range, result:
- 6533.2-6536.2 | 8.3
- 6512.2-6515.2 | 8.4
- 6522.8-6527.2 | 8.09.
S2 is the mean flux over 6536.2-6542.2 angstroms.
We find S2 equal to 8.34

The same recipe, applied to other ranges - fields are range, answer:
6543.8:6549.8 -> 8.15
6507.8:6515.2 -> 8.27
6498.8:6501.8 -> 8.11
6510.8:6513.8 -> 8.06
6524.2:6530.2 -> 8.19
